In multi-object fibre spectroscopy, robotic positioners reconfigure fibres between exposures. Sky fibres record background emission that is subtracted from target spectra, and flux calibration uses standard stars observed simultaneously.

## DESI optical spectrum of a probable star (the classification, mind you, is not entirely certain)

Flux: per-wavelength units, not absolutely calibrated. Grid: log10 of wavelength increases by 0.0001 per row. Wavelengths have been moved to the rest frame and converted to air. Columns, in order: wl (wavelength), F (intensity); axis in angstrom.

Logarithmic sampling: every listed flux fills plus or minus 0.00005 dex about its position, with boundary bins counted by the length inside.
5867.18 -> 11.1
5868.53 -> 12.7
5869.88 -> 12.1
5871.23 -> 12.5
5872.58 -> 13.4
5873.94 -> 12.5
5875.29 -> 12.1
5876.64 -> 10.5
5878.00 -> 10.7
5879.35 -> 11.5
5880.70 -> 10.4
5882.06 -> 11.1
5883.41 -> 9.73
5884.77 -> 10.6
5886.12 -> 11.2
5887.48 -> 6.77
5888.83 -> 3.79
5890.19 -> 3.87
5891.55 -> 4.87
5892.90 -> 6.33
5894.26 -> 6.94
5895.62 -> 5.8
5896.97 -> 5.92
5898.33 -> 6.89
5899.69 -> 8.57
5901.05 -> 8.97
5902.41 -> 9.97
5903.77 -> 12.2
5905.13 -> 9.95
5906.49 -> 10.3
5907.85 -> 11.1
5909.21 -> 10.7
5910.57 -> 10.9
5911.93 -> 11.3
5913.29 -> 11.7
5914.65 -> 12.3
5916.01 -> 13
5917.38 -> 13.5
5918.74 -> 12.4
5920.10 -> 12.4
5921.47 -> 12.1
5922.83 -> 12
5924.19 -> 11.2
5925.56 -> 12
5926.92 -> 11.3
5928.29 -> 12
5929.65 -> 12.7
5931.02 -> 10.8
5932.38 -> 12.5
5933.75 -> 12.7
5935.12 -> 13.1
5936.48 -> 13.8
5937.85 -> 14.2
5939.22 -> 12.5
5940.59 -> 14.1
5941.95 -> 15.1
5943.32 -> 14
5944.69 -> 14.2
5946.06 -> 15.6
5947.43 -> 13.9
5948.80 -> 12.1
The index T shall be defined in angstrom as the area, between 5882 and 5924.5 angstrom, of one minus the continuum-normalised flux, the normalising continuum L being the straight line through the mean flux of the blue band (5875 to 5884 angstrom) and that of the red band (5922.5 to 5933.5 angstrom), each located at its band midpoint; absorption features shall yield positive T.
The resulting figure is 6.58 angstrom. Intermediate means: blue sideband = 10.8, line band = 9.61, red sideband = 11.8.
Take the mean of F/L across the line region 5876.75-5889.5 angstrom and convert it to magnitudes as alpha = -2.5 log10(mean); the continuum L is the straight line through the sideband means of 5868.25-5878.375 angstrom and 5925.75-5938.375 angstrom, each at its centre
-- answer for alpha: 0.26 mag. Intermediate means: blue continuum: 12.1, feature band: 9.58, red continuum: 12.5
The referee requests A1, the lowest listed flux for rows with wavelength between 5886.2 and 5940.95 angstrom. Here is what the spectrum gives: 3.79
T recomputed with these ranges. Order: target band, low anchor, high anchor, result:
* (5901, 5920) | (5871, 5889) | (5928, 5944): 0.95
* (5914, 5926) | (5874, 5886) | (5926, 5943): 0.05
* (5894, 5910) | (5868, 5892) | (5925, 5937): 2.97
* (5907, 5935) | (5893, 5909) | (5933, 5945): -1.62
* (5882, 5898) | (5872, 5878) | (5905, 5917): 6.32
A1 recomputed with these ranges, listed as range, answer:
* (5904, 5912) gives 9.95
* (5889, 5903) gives 3.87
